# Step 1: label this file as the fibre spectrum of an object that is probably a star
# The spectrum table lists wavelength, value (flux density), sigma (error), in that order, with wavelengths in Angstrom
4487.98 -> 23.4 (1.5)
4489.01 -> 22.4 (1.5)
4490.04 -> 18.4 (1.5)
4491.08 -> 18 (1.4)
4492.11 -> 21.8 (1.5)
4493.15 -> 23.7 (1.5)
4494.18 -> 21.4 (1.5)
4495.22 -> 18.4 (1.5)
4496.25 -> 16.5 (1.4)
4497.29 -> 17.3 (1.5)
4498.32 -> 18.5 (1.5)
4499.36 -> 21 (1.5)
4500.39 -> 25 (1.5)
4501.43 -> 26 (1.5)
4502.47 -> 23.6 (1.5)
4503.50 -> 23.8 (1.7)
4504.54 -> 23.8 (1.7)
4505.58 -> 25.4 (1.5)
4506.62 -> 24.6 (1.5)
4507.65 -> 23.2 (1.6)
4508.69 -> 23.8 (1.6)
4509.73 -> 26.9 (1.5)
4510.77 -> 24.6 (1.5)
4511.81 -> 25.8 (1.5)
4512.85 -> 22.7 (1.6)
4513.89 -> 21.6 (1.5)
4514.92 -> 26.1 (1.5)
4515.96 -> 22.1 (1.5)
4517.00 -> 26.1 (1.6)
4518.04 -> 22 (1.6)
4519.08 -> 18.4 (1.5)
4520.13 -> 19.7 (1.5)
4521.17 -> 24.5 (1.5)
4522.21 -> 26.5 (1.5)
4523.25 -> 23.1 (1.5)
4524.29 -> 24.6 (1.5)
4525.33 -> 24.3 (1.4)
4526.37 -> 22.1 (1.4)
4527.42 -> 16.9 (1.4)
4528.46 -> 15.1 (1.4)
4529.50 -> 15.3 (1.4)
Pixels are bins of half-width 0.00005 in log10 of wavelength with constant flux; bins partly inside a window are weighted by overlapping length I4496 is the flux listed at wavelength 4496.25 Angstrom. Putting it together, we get 16.5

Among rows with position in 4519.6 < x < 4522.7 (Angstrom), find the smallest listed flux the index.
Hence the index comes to 19.7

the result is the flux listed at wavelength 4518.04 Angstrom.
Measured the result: 22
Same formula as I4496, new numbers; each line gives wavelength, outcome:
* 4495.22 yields 18.4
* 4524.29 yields 24.6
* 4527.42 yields 16.9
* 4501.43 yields 26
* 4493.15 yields 23.7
